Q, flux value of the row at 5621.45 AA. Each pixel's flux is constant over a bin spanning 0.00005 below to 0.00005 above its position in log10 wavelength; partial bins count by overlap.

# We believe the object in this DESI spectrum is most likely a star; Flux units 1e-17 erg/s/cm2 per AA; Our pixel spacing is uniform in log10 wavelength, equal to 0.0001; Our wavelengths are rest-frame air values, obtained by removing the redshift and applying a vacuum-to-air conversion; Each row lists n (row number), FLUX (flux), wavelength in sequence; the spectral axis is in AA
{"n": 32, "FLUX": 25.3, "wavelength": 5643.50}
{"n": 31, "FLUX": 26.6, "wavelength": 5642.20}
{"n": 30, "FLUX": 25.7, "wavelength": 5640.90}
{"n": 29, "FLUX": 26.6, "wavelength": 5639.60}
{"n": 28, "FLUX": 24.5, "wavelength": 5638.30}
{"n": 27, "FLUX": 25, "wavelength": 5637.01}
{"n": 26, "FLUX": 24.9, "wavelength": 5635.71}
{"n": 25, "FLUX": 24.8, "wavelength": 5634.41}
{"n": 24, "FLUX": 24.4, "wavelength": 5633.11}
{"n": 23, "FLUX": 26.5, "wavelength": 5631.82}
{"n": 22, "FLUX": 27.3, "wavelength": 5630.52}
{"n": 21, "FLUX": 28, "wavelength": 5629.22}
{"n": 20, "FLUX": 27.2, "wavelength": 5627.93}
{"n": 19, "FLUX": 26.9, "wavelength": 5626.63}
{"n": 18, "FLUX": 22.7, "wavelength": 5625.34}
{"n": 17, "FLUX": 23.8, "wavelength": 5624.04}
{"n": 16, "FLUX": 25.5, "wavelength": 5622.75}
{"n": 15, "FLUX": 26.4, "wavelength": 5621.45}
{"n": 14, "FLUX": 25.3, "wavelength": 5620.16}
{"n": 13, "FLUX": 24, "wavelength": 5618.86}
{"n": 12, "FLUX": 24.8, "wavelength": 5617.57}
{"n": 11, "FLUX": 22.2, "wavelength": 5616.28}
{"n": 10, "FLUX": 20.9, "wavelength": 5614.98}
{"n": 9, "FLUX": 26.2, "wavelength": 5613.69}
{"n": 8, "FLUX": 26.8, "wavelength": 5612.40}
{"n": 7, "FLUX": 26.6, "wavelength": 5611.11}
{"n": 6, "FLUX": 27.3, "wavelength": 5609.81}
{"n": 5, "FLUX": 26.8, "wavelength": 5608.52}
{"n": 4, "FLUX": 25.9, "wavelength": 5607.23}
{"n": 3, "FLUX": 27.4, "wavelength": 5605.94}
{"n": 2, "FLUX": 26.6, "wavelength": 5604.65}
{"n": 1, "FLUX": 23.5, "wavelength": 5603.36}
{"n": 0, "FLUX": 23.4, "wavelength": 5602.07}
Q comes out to 26.4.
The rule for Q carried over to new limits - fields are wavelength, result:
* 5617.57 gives 24.8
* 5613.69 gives 26.2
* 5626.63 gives 26.9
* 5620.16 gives 25.3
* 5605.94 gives 27.4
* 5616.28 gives 22.2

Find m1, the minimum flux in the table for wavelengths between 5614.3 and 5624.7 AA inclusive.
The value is 20.9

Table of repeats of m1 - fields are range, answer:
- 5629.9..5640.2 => 24.4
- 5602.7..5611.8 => 23.5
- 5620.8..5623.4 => 25.5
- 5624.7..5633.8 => 22.7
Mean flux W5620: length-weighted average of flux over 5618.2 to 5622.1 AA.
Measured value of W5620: 25.2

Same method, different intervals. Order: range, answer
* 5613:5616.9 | 23.1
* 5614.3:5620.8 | 23.4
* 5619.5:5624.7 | 25.2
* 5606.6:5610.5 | 26.6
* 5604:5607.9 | 26.7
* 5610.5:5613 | 26.7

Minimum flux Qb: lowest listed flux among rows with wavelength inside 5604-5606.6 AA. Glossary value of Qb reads 26.6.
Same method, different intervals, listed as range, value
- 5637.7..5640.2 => 24.5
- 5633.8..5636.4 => 24.8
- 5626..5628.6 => 26.9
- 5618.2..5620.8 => 24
